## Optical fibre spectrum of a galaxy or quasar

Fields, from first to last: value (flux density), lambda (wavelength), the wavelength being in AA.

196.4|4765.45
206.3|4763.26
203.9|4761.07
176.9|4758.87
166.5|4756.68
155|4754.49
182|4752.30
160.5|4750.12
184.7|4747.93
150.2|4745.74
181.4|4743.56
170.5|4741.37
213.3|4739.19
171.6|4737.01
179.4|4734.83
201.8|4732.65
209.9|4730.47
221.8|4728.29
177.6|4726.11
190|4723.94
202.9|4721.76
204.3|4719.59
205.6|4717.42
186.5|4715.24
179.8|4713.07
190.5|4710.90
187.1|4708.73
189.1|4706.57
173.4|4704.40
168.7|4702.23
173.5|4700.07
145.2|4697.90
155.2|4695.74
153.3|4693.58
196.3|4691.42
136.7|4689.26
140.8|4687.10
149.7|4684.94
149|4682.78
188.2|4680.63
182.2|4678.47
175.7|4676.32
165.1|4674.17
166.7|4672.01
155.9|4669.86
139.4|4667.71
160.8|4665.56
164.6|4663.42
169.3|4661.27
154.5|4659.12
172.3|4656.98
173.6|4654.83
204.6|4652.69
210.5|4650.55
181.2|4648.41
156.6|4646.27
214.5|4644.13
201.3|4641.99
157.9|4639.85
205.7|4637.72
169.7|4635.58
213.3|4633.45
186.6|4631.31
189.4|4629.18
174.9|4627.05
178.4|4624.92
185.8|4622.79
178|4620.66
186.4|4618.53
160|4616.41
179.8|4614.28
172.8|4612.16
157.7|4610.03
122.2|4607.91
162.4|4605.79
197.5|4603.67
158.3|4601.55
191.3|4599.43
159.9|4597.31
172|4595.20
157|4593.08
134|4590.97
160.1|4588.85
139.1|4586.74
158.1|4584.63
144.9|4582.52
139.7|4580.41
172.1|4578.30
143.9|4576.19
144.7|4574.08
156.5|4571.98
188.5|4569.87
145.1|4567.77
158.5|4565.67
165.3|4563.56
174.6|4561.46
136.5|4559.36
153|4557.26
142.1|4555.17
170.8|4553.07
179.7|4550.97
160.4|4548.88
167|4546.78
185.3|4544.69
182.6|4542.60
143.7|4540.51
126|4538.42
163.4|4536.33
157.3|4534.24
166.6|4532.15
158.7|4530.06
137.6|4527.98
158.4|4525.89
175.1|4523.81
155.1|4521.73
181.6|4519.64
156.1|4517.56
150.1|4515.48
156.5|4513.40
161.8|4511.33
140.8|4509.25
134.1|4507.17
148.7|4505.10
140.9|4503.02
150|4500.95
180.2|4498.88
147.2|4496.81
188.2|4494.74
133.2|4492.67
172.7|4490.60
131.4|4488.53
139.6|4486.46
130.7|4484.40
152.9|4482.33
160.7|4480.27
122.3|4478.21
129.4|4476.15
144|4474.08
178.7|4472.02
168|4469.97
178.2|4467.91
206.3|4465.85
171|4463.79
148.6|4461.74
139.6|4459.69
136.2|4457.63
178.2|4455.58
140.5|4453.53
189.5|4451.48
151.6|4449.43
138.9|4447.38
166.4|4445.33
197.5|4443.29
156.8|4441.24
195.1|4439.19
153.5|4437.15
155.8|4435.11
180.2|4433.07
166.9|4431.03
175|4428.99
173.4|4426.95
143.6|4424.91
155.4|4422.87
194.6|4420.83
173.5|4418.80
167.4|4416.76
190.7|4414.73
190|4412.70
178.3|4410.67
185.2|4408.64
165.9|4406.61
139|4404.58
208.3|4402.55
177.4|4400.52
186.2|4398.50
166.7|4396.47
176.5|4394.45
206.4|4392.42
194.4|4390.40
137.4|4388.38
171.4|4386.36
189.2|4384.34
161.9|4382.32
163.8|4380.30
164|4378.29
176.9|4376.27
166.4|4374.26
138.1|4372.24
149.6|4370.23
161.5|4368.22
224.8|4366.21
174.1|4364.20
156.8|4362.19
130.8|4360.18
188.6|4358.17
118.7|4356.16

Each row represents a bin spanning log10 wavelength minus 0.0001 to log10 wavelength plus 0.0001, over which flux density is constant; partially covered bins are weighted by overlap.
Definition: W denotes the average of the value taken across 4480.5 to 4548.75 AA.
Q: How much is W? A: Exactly 156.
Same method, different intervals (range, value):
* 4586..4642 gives 172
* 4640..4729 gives 176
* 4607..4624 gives 168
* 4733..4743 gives 185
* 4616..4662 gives 183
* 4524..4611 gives 159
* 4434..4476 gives 164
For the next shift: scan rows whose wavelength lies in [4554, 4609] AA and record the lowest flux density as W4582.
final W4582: 122.2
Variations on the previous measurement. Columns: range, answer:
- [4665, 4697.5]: 136.7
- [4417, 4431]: 143.6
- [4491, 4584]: 126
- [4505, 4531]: 134.1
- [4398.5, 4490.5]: 122.3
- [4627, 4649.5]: 156.6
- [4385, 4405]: 137.4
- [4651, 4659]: 172.3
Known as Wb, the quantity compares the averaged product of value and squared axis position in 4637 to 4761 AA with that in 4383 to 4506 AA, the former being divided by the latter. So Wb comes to 1.20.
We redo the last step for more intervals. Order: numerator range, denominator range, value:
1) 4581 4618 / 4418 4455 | 1.03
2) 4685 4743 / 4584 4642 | 1.10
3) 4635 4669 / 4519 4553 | 1.15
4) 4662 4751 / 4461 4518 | 1.25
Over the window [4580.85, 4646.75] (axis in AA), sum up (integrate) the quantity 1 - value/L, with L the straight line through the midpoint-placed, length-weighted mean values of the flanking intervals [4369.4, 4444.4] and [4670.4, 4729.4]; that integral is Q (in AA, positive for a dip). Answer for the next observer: 1.2 AA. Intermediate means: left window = 172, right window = 176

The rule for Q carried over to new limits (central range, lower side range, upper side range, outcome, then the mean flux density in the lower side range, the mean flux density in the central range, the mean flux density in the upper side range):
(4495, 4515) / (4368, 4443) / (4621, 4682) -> 2.50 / 172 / 153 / 178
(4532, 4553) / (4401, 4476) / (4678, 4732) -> 1.09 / 168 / 163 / 178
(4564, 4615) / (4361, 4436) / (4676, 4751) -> 4.99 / 173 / 159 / 179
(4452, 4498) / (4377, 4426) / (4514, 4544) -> 2.86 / 174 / 155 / 158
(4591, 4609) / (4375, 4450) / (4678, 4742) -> 1.41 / 172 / 163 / 180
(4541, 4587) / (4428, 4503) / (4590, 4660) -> 2.81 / 160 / 160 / 177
